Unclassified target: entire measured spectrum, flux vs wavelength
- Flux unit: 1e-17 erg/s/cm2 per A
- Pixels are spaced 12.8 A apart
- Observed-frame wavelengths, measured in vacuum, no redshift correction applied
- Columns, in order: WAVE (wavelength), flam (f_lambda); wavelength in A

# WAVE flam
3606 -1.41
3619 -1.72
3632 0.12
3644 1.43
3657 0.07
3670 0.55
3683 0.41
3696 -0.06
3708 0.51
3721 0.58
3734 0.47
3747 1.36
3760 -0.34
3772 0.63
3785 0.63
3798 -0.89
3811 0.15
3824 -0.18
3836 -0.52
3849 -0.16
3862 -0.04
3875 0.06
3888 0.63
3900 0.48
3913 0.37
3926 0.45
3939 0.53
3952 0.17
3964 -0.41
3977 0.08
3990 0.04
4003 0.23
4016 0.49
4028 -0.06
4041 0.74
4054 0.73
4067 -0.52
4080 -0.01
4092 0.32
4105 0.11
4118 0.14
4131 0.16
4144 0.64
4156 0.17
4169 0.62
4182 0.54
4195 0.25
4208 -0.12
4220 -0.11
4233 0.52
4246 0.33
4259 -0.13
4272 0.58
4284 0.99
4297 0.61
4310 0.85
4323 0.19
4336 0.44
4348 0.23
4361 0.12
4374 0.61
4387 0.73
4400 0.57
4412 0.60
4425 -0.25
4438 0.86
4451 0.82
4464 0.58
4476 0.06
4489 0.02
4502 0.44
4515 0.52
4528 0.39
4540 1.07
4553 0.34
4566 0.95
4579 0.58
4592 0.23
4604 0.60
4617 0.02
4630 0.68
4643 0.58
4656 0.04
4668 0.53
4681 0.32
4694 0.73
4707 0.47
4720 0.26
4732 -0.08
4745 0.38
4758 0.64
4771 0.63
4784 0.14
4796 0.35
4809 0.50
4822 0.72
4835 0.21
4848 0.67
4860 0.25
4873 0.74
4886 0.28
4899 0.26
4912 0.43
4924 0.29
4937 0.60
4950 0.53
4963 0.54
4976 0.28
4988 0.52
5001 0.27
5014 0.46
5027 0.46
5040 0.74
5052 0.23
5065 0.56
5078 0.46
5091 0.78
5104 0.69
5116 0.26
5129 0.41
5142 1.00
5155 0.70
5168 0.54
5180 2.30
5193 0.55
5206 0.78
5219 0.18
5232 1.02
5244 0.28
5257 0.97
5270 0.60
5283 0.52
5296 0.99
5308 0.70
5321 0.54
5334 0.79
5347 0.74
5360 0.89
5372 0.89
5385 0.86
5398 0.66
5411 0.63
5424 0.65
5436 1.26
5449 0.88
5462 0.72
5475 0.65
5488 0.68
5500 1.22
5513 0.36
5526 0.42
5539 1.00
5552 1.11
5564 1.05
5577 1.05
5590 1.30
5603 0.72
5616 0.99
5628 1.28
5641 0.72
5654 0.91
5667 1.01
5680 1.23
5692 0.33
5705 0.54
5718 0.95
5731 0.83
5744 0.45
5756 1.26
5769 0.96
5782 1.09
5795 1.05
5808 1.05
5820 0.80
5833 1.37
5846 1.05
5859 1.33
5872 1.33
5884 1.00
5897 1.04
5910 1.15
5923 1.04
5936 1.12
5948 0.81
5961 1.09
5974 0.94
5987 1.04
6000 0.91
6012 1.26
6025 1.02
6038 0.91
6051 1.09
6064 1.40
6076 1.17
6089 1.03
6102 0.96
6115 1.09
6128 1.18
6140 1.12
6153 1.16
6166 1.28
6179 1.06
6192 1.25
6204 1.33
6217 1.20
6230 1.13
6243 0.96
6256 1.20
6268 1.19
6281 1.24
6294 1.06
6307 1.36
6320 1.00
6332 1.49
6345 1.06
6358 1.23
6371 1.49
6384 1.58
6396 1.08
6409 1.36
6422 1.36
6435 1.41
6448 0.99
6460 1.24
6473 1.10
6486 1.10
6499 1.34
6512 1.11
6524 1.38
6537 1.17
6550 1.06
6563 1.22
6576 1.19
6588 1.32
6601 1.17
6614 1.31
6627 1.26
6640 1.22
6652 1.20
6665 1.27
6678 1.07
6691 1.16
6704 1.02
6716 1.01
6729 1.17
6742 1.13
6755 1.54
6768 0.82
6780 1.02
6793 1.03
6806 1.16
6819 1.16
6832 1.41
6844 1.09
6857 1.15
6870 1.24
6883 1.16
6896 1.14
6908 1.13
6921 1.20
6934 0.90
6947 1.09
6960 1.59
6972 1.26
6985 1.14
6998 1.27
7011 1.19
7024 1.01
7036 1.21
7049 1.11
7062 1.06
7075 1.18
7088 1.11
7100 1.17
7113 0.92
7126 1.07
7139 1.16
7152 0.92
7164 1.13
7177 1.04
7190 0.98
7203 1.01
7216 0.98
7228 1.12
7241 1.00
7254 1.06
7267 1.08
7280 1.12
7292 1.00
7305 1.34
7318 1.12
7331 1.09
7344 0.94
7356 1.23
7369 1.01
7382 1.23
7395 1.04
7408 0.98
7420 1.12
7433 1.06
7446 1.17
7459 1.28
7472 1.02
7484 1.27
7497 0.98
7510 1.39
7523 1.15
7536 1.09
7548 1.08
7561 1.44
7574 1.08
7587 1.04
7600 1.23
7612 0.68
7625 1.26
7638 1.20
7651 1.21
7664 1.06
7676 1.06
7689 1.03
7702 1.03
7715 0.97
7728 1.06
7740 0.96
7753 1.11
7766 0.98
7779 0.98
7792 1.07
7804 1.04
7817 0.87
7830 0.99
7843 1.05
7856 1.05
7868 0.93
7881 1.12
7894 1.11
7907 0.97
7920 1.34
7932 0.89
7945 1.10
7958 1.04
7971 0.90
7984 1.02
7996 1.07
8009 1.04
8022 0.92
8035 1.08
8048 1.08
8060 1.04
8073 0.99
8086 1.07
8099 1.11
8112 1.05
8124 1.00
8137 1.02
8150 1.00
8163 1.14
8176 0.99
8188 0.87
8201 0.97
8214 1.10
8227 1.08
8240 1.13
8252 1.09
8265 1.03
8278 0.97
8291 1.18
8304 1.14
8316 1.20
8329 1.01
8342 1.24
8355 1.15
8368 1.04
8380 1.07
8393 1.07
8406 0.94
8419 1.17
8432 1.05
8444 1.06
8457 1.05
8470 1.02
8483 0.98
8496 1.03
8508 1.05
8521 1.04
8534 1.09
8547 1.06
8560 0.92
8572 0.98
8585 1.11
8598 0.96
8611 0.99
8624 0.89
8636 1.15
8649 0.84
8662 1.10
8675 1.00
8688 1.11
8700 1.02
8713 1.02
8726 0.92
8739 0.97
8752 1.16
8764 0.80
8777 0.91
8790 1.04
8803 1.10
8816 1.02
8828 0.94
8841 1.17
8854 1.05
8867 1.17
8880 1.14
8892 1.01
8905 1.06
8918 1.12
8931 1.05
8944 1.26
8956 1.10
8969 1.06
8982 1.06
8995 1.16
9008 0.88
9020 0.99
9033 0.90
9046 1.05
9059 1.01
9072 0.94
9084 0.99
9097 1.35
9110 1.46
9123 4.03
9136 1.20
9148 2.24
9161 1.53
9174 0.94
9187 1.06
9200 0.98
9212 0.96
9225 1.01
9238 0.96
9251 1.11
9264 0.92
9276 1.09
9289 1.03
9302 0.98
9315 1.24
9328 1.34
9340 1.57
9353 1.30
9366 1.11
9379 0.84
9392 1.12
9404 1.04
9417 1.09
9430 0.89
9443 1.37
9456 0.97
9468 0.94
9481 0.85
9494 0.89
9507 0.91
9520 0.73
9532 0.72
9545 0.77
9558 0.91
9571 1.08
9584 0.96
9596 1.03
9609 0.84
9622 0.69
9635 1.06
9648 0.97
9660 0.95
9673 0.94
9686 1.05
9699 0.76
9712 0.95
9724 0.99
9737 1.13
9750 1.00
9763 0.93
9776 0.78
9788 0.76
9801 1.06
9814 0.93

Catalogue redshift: 0.390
